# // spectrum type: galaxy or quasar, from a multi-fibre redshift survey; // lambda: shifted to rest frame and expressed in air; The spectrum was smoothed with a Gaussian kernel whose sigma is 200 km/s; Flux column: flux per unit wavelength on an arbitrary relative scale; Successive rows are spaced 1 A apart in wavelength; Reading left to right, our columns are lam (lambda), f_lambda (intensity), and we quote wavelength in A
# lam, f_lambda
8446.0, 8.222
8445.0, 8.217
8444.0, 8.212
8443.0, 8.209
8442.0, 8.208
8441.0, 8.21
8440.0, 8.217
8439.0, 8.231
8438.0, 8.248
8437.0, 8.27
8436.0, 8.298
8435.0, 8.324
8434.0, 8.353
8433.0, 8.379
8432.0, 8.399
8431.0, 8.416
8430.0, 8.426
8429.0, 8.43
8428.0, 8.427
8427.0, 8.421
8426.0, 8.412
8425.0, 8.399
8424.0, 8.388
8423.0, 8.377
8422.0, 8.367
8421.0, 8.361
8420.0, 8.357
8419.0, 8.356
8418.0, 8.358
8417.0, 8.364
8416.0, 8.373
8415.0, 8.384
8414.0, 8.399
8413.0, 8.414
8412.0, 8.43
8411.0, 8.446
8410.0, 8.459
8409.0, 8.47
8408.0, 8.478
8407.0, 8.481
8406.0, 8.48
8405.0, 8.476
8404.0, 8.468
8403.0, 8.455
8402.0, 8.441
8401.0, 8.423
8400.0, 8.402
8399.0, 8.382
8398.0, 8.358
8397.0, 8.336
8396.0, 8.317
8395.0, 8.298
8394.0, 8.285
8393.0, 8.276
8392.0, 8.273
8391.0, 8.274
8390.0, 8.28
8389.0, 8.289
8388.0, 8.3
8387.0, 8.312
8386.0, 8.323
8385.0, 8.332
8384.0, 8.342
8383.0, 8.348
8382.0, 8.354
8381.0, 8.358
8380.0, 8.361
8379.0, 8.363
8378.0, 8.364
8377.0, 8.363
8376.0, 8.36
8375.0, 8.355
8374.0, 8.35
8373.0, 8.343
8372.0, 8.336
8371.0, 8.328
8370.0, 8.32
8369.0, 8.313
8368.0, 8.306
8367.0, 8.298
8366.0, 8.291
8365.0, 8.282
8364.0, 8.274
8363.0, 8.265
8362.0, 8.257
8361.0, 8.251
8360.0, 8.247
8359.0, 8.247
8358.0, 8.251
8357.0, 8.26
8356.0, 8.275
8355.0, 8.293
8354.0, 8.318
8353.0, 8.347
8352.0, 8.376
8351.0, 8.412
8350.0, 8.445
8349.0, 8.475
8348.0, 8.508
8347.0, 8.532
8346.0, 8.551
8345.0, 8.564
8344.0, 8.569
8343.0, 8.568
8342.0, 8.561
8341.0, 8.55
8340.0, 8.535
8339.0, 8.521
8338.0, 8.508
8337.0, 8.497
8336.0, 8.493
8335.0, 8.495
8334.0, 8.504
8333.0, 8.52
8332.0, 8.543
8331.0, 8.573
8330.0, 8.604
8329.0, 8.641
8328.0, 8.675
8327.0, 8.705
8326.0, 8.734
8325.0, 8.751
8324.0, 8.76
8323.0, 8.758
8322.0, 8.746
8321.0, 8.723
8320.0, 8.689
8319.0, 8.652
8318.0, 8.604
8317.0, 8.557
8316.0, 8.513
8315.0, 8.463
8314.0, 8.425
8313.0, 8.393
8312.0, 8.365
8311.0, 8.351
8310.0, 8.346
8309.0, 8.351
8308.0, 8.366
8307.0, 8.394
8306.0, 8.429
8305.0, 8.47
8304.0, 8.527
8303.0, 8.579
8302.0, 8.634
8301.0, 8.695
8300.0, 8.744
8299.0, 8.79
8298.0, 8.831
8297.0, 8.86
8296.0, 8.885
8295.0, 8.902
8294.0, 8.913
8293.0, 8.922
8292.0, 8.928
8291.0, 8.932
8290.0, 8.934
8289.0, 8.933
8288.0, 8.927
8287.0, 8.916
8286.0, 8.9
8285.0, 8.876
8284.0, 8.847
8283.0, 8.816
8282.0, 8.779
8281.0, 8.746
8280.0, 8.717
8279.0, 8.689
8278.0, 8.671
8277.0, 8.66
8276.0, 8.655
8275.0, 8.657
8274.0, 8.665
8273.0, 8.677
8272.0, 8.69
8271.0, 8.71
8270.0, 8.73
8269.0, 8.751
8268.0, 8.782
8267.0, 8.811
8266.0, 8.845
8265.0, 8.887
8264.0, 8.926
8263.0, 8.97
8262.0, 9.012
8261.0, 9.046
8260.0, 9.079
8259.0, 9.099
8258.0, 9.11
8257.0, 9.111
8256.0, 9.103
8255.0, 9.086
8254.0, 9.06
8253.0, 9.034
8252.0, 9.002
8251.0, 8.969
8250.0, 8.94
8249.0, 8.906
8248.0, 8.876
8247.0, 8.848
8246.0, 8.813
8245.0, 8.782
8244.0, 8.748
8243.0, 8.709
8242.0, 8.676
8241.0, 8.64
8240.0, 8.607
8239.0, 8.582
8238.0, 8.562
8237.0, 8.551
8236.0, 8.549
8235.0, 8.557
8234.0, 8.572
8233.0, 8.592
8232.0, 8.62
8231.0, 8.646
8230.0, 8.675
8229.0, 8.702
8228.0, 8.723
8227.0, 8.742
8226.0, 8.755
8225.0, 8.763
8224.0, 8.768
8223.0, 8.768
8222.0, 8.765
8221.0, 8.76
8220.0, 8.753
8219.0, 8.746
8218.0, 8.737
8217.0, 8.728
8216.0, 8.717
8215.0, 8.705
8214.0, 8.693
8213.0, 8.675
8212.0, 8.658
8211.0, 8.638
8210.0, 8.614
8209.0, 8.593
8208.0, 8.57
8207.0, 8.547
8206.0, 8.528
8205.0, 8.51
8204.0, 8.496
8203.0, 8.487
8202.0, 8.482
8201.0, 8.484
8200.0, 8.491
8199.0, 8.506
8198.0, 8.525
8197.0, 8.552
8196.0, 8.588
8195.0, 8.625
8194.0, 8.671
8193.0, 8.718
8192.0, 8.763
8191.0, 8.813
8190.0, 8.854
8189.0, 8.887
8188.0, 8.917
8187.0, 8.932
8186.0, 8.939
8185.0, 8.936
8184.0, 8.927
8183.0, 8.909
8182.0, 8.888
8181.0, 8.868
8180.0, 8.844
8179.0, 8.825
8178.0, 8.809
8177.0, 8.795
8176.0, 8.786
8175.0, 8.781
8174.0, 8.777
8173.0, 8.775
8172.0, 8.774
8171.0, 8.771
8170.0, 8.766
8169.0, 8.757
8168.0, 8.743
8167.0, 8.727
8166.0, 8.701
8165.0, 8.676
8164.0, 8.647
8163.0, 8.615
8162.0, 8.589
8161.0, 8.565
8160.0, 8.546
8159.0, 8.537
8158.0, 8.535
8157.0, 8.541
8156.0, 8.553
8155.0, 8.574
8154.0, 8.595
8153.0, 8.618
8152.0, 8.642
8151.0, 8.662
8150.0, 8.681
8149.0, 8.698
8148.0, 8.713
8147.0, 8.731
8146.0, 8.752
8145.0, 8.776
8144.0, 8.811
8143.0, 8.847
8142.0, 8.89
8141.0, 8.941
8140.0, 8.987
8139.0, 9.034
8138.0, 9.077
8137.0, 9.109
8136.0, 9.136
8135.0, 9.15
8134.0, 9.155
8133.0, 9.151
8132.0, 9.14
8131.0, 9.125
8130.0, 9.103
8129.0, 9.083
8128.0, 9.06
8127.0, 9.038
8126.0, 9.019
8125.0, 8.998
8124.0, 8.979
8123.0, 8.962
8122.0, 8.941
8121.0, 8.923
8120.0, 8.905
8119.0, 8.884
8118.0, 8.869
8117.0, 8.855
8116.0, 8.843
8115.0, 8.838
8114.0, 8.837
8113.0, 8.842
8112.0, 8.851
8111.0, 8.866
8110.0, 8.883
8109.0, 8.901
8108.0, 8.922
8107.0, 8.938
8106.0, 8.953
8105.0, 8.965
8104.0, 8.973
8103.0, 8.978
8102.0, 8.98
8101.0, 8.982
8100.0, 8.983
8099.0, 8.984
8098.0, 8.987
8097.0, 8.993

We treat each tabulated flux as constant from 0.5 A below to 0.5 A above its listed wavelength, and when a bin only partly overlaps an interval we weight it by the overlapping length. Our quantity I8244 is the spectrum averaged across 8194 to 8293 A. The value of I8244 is 8.75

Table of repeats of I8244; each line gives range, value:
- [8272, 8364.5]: 8.59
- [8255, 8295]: 8.86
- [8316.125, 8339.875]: 8.62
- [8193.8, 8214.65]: 8.57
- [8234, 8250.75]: 8.71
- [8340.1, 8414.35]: 8.37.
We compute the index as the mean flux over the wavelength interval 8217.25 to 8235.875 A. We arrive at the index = 8.7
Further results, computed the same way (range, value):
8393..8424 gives 8.4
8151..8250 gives 8.69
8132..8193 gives 8.8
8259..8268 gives 8.95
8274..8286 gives 8.74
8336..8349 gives 8.53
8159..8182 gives 8.73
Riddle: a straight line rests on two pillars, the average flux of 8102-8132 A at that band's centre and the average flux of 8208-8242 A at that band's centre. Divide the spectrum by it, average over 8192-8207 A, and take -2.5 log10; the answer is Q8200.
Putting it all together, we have 0.02 mag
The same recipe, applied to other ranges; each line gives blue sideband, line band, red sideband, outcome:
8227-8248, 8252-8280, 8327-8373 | -0.033 mag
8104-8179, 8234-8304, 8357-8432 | -0.028 mag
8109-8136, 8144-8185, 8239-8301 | 0.028 mag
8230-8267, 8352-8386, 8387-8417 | 0.021 mag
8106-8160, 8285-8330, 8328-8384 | -0.021 mag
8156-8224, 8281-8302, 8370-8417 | -0.040 mag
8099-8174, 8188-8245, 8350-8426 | 0.005 mag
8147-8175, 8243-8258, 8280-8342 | -0.035 mag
